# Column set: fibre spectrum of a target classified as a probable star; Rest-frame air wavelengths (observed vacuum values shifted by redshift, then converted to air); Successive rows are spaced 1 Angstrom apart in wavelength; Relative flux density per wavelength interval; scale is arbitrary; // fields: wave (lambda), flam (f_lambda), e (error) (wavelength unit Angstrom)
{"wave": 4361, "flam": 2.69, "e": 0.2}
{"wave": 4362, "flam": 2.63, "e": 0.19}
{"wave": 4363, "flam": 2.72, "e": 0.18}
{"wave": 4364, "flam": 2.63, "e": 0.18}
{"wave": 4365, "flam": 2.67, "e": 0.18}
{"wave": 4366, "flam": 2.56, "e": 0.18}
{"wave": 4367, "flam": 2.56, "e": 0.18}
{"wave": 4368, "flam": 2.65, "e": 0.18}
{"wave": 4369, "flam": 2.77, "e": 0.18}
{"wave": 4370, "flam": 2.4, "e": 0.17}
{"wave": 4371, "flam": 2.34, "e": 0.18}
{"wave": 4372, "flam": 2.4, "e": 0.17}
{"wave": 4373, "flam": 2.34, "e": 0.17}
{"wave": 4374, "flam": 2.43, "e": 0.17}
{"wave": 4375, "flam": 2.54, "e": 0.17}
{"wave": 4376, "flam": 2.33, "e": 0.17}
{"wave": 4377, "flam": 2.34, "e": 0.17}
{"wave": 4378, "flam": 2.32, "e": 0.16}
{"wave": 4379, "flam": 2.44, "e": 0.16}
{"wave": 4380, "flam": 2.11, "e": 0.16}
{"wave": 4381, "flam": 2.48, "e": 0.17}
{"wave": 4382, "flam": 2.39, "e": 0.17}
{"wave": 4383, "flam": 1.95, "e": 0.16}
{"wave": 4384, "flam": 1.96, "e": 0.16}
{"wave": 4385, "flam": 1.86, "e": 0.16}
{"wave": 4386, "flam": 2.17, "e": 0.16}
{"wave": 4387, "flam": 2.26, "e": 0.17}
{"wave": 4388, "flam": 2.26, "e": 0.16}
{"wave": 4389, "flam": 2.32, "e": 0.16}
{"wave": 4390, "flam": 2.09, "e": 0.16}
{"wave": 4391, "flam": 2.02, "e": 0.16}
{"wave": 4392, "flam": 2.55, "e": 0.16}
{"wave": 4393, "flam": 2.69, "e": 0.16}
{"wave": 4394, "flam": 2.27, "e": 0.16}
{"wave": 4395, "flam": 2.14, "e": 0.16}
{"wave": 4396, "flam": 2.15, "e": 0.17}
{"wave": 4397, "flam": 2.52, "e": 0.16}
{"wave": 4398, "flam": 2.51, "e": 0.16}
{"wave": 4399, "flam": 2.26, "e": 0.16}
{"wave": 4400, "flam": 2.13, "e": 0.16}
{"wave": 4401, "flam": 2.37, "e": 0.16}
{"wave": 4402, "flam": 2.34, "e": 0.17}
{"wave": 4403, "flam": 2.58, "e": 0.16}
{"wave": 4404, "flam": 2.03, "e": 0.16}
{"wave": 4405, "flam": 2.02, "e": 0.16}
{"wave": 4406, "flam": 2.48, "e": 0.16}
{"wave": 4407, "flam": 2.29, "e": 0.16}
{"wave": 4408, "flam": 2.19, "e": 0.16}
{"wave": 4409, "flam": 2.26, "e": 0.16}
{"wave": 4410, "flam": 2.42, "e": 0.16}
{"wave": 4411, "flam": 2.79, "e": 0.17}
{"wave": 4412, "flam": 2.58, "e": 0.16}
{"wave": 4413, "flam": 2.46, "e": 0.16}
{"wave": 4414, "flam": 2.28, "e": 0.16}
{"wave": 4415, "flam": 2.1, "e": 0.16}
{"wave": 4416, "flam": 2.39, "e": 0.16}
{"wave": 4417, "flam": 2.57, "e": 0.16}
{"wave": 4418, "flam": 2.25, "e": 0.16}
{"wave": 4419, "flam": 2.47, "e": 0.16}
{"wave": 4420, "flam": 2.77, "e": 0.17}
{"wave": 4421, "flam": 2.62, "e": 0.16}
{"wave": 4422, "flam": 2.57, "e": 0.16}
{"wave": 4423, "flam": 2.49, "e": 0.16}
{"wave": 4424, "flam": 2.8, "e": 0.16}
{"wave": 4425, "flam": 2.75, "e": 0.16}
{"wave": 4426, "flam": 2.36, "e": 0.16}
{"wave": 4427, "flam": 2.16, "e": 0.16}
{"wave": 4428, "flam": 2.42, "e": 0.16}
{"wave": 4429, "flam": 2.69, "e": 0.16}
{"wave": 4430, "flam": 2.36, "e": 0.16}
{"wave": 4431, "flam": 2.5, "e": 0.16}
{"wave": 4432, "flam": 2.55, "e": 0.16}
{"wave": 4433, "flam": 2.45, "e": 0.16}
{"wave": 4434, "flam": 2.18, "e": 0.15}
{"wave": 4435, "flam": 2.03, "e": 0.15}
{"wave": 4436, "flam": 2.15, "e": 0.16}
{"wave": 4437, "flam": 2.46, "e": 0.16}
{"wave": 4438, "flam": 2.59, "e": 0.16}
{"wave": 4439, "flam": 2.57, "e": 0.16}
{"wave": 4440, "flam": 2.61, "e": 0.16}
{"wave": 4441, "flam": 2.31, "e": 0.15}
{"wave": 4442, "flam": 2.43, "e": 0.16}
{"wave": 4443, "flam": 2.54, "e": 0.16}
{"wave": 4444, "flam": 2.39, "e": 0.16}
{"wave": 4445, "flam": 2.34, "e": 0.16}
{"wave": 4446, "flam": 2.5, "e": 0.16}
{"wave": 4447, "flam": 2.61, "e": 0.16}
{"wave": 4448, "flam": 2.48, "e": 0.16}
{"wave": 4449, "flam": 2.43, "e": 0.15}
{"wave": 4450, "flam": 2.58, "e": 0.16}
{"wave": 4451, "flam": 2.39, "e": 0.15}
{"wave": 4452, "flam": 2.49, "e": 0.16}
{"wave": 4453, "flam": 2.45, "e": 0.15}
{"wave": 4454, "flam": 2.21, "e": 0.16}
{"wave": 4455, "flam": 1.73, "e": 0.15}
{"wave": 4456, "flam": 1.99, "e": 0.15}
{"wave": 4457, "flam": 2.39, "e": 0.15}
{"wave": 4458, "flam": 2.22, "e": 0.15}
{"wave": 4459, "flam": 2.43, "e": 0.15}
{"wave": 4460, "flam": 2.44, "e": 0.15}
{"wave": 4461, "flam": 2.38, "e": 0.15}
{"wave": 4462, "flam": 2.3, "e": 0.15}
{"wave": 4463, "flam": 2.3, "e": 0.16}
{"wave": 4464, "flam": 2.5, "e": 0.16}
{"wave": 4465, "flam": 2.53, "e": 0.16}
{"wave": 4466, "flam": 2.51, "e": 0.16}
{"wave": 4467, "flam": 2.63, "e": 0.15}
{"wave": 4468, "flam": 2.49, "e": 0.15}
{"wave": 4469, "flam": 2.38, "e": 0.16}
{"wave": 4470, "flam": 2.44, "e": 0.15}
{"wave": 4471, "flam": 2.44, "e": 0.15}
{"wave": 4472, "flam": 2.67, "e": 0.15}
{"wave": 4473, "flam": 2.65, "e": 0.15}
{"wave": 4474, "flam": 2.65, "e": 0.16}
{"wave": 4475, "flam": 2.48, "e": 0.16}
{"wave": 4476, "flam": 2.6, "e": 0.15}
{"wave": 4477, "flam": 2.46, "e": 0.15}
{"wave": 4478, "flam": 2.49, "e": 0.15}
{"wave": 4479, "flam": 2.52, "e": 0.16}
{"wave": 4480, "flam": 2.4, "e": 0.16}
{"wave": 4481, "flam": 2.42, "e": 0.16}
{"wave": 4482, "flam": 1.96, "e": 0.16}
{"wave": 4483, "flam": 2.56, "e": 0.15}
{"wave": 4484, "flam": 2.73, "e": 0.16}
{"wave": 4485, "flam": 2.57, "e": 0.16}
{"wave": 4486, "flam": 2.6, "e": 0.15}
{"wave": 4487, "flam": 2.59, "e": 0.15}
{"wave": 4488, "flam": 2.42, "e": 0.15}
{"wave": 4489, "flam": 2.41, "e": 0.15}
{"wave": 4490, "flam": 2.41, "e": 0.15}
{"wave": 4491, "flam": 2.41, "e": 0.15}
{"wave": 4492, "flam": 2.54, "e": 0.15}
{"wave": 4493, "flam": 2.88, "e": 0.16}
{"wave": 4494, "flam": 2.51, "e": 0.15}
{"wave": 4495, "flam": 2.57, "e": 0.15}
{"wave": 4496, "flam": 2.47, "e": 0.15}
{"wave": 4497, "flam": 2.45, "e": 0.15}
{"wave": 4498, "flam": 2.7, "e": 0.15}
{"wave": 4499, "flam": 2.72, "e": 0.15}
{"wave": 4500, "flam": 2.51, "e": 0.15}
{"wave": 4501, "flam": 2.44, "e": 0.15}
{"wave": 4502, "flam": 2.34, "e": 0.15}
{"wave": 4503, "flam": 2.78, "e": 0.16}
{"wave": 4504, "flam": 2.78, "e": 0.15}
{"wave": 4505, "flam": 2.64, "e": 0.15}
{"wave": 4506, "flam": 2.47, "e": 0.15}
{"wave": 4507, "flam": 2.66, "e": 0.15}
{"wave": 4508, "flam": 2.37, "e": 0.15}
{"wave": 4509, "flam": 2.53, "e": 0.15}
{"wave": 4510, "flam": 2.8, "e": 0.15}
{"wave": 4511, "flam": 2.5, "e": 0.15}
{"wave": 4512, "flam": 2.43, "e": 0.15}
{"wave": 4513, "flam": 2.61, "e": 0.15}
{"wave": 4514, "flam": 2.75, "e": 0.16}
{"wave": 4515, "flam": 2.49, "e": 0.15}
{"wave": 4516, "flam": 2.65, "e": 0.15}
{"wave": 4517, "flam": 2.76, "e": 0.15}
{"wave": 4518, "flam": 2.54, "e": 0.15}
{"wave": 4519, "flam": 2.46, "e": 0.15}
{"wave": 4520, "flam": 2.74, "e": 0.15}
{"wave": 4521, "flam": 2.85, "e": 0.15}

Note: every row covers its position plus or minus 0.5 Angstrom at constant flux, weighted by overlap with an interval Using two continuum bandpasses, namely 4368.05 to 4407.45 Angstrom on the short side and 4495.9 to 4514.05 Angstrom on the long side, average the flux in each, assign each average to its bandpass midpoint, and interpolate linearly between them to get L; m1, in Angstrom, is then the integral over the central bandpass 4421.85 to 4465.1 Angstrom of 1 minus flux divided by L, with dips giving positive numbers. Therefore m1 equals 0.5 Angstrom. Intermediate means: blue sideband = 2.31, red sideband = 2.57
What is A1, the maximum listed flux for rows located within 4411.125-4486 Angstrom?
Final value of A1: 2.8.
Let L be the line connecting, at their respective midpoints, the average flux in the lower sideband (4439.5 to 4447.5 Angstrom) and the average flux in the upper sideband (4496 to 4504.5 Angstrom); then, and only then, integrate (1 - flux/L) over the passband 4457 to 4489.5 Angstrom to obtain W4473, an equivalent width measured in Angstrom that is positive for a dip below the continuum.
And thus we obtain 0.7 Angstrom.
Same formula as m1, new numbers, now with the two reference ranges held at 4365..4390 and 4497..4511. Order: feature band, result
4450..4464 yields 1.1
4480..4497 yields 0.4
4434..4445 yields 0.3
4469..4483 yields 0.3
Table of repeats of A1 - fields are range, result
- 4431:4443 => 2.61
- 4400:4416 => 2.79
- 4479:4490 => 2.73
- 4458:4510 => 2.88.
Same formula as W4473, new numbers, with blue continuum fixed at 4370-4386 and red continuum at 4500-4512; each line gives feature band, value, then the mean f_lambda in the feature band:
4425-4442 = 0.0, 2.41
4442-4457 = 0.4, 2.37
